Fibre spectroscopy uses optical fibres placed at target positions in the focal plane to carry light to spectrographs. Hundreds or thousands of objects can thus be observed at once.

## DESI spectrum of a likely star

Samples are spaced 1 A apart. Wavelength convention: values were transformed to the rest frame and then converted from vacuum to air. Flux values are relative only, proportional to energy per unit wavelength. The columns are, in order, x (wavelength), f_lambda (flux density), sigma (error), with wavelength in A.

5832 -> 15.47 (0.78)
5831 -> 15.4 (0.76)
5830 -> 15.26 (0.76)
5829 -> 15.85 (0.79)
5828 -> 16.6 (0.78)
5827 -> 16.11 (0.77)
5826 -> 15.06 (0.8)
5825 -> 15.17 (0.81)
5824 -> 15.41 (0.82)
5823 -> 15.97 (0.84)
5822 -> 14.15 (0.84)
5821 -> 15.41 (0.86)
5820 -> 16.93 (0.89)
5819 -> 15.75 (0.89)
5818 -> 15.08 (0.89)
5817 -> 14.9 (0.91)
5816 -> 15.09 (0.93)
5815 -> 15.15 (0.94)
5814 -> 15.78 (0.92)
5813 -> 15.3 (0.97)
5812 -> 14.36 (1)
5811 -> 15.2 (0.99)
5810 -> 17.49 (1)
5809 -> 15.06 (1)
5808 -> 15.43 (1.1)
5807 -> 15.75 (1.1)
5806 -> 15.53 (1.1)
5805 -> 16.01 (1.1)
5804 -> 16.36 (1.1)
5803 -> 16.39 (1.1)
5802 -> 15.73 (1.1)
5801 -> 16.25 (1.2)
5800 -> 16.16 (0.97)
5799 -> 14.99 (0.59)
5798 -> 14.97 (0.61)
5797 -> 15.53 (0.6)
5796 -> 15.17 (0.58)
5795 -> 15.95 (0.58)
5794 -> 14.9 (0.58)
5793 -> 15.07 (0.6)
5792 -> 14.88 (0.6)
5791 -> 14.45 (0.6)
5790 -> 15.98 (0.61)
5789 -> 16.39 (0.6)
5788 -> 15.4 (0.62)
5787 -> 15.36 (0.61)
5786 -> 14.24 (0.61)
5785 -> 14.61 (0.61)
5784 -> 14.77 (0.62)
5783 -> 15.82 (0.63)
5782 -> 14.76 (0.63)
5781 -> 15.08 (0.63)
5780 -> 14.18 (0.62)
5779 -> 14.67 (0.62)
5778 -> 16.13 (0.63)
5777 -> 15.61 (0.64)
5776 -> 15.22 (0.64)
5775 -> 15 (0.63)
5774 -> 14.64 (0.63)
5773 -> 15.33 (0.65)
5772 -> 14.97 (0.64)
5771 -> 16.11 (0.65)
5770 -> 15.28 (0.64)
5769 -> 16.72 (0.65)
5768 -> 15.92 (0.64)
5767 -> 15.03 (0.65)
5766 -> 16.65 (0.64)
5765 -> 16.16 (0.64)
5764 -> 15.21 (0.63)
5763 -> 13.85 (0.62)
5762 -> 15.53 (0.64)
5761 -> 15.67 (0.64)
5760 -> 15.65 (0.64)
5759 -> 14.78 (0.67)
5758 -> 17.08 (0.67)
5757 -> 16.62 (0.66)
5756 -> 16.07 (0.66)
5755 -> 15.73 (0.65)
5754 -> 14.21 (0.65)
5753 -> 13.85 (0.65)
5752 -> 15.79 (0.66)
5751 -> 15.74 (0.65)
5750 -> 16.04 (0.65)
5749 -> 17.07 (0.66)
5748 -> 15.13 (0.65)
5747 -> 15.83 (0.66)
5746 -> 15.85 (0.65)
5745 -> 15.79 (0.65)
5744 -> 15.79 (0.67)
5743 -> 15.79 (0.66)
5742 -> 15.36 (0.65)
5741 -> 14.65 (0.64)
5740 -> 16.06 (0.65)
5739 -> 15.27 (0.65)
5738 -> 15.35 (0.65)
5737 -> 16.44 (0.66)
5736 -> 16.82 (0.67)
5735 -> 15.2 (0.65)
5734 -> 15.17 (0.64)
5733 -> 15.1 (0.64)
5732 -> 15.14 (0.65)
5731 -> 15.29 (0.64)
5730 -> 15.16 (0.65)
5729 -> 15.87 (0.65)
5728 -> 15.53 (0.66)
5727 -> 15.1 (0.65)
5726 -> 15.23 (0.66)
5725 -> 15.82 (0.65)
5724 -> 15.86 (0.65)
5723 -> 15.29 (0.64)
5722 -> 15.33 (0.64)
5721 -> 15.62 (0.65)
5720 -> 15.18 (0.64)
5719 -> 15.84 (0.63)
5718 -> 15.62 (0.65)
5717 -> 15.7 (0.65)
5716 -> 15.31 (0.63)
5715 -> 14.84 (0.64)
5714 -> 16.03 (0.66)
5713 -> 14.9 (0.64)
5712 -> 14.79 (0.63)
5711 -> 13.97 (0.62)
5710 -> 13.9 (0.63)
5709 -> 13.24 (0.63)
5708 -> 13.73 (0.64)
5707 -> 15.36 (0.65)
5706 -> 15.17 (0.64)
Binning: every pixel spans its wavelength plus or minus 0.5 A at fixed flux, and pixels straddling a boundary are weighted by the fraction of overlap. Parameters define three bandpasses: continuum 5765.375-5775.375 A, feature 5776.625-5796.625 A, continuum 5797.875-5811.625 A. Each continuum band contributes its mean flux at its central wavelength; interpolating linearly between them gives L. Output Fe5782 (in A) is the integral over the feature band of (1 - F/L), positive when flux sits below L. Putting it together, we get 0.7 A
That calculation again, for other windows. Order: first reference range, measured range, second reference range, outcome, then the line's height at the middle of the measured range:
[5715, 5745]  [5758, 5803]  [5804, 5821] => 0.52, 15.5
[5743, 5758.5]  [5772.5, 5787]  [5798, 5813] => 0.67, 15.7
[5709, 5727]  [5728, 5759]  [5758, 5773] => -0.45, 15.4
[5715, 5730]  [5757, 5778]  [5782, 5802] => -0.26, 15.4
